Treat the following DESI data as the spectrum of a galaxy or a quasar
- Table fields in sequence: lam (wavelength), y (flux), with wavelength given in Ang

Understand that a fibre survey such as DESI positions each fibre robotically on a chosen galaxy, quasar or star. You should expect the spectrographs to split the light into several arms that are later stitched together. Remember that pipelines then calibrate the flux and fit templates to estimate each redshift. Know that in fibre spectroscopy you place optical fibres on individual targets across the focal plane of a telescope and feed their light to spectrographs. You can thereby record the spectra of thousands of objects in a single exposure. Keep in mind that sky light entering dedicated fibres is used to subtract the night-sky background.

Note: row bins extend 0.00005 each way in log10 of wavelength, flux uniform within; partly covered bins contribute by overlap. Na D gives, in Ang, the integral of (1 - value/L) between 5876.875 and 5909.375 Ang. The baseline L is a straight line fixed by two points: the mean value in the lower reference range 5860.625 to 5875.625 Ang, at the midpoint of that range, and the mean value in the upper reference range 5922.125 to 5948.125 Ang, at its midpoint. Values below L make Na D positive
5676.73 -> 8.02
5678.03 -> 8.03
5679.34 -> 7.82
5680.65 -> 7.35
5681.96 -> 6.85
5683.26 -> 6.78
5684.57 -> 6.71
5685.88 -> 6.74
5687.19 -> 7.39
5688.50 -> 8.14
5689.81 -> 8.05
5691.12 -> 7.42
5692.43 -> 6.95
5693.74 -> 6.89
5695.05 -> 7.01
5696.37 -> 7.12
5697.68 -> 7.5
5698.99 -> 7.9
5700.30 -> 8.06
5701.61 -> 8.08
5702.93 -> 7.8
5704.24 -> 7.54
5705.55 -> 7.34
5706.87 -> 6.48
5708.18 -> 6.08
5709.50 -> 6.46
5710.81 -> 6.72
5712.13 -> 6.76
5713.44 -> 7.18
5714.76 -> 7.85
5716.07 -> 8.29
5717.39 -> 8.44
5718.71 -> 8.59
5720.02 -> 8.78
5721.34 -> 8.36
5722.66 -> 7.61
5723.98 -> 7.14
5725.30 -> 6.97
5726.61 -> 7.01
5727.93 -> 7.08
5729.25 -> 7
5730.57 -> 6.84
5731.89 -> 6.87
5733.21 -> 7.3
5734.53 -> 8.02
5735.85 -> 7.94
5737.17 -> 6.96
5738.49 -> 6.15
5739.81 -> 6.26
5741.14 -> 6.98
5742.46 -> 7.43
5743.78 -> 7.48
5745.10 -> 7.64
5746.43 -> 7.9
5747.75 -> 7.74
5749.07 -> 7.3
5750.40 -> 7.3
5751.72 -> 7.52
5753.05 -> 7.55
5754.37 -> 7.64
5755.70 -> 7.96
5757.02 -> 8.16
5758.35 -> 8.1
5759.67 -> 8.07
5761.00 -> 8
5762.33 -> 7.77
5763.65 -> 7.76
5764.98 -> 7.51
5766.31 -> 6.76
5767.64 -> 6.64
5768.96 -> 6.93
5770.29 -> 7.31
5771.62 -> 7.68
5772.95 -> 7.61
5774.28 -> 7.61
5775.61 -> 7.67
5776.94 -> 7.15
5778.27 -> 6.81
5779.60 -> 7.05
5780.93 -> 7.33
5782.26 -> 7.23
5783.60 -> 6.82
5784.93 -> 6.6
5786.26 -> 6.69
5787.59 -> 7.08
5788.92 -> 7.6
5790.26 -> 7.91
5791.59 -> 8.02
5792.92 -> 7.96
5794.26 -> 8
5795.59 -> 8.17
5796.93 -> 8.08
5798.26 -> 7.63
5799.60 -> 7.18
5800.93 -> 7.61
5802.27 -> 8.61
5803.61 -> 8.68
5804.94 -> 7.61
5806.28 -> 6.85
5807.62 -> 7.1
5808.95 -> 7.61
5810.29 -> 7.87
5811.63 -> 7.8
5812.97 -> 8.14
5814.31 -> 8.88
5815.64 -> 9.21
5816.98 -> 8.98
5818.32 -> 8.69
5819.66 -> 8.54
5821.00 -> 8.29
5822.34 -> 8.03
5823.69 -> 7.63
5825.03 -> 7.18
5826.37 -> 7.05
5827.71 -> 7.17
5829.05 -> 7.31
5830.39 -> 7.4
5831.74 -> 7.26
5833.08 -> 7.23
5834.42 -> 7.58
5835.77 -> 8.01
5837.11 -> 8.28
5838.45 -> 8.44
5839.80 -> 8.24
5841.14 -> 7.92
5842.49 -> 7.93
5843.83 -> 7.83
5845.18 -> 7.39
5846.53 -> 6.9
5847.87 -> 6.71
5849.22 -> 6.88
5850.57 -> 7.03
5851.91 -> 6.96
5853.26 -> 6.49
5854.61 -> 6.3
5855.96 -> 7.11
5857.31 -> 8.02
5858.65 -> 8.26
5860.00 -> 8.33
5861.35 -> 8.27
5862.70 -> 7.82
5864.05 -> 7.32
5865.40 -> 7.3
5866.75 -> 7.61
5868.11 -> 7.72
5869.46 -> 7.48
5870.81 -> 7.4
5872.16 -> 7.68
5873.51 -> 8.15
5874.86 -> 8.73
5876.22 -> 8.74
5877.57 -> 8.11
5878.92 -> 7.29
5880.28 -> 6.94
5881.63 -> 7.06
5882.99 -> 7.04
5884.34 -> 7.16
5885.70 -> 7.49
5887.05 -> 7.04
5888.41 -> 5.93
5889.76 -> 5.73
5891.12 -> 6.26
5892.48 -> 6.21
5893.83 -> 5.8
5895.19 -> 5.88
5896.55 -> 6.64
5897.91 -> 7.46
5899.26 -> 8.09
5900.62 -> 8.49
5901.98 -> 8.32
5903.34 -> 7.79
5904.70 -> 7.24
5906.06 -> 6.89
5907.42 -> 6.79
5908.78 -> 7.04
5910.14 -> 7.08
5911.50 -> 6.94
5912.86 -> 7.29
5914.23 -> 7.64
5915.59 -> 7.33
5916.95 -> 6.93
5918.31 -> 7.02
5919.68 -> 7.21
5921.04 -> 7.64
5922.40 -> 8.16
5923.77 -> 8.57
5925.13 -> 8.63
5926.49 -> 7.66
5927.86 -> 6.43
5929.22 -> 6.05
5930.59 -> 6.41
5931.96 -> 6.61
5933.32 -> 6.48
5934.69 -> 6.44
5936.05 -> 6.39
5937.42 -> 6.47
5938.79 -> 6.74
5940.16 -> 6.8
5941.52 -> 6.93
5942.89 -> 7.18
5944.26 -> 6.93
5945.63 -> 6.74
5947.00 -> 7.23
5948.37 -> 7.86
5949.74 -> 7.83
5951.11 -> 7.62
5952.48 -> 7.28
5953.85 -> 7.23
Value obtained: 1.9 Ang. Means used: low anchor 7.78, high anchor 6.99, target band 7.03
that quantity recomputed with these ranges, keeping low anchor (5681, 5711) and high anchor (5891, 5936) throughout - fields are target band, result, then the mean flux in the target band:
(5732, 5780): -1.5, 7.43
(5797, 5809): -0.8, 7.68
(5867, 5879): -1.3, 7.94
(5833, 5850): -1.2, 7.65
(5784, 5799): -0.9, 7.6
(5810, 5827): -2.4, 8.18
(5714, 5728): -1.2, 7.86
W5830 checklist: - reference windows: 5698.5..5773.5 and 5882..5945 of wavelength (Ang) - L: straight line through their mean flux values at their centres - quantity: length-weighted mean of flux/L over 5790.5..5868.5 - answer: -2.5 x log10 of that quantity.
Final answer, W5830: -0.07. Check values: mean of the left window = 7.45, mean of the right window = 7.03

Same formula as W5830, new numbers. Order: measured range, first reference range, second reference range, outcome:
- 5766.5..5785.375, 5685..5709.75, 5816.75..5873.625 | 0.045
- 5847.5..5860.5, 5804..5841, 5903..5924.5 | 0.070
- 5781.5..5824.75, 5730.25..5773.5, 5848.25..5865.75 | -0.062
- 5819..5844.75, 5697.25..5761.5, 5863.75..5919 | -0.061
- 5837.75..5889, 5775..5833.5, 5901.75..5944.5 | -0.015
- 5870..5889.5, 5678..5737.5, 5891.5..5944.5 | -0.045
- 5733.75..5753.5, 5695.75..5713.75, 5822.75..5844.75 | 0.001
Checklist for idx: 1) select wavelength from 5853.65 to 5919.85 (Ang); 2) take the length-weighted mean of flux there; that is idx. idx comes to 7.31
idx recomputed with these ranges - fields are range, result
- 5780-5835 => 7.72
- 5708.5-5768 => 7.46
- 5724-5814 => 7.46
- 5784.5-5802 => 7.62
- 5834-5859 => 7.48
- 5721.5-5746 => 7.18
